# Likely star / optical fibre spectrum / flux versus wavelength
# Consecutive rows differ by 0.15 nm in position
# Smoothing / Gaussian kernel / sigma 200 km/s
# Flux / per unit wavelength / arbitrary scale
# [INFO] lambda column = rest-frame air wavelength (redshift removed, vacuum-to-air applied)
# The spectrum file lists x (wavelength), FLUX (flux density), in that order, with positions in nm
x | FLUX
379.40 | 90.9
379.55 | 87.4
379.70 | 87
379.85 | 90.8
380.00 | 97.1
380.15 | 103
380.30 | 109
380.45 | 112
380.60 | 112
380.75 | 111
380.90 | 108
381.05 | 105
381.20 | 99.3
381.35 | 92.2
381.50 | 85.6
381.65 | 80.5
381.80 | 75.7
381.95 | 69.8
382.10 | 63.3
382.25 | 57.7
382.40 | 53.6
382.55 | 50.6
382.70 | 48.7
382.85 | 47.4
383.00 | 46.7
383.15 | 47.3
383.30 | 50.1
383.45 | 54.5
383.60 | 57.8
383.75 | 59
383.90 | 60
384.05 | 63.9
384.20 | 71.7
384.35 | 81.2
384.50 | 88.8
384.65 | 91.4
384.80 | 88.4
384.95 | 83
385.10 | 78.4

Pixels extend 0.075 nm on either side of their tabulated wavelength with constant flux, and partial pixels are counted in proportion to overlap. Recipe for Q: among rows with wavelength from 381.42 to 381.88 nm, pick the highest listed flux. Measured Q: 85.6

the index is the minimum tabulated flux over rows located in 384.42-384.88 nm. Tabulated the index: 88.4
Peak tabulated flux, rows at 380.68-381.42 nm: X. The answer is 111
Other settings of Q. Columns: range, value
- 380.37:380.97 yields 112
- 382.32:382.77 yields 53.6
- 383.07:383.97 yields 60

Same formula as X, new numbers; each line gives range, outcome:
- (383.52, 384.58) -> 88.8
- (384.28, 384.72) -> 91.4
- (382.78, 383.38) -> 50.1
